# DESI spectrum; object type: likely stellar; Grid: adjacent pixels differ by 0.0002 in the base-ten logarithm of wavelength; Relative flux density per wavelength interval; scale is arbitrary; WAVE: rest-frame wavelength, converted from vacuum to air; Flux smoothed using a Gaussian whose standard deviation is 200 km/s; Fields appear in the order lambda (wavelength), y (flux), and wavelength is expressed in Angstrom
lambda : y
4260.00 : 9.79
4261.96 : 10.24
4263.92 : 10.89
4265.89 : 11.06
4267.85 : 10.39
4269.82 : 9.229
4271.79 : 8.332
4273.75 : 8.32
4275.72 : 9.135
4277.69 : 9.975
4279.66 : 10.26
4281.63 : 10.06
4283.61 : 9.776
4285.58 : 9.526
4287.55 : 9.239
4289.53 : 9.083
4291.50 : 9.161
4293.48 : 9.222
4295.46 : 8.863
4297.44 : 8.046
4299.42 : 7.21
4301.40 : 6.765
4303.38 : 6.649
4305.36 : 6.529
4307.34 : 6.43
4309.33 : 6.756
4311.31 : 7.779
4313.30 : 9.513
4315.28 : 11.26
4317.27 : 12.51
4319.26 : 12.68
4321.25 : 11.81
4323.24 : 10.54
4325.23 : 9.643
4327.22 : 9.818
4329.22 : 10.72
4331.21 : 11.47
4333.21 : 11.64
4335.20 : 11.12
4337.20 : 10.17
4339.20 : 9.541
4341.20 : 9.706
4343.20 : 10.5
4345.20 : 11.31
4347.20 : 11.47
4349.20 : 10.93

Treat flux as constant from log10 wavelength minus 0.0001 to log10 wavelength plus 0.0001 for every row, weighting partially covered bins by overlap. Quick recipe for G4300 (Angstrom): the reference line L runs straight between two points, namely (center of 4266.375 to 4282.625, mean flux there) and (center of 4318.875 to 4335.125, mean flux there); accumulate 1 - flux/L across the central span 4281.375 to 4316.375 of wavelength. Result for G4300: 6.0 Angstrom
